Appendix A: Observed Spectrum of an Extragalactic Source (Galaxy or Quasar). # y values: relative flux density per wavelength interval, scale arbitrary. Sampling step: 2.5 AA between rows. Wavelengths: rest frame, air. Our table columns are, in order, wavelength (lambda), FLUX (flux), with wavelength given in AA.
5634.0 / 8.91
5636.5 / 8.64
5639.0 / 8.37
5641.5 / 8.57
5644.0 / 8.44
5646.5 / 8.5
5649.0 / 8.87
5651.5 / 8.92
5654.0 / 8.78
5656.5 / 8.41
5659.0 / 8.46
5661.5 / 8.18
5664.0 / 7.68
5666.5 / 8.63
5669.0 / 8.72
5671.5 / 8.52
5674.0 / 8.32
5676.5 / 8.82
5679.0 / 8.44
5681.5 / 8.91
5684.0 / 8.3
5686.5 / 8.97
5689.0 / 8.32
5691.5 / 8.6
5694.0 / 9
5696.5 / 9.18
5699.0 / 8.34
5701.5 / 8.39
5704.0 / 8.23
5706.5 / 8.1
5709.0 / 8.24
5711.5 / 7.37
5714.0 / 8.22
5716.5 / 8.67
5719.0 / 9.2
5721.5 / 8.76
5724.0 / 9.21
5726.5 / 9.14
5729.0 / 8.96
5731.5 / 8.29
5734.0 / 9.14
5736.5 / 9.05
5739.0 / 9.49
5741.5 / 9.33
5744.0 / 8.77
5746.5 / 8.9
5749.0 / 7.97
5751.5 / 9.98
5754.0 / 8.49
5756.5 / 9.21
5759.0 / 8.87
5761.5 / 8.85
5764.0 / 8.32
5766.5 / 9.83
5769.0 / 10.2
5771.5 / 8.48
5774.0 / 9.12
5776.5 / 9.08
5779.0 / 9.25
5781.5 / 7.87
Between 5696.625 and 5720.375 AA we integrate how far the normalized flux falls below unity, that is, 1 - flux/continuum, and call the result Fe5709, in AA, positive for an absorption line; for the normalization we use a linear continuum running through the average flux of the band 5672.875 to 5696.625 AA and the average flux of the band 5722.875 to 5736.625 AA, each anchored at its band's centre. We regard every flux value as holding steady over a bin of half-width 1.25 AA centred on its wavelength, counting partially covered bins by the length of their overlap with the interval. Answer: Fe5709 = 1.3 AA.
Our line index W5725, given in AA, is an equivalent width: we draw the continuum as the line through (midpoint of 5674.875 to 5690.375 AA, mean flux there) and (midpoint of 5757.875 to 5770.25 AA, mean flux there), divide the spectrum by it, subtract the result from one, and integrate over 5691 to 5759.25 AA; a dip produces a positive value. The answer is 1.4 AA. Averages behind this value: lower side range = 8.62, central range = 8.75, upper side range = 9.22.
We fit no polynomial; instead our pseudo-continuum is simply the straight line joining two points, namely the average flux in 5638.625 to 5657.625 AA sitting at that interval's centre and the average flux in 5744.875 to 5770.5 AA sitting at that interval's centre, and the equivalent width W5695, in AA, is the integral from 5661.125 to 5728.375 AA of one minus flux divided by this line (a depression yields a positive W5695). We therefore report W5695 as 2.0 AA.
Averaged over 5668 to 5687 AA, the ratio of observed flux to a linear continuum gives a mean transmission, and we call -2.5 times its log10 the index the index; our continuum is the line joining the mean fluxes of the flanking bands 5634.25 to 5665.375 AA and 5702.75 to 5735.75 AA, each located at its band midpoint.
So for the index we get -0.01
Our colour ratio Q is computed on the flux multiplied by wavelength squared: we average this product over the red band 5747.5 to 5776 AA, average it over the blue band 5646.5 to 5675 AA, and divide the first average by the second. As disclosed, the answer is 1.1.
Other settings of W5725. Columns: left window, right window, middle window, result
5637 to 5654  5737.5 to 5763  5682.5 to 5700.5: 0.22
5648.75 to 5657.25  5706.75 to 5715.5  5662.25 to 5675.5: 0.25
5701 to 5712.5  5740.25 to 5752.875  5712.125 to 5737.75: -1.04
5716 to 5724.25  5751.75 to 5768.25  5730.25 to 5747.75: -0.01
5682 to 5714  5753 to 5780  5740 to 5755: -0.06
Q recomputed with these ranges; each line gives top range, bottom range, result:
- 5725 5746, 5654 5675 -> 1.10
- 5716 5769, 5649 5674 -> 1.09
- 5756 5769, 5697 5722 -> 1.11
